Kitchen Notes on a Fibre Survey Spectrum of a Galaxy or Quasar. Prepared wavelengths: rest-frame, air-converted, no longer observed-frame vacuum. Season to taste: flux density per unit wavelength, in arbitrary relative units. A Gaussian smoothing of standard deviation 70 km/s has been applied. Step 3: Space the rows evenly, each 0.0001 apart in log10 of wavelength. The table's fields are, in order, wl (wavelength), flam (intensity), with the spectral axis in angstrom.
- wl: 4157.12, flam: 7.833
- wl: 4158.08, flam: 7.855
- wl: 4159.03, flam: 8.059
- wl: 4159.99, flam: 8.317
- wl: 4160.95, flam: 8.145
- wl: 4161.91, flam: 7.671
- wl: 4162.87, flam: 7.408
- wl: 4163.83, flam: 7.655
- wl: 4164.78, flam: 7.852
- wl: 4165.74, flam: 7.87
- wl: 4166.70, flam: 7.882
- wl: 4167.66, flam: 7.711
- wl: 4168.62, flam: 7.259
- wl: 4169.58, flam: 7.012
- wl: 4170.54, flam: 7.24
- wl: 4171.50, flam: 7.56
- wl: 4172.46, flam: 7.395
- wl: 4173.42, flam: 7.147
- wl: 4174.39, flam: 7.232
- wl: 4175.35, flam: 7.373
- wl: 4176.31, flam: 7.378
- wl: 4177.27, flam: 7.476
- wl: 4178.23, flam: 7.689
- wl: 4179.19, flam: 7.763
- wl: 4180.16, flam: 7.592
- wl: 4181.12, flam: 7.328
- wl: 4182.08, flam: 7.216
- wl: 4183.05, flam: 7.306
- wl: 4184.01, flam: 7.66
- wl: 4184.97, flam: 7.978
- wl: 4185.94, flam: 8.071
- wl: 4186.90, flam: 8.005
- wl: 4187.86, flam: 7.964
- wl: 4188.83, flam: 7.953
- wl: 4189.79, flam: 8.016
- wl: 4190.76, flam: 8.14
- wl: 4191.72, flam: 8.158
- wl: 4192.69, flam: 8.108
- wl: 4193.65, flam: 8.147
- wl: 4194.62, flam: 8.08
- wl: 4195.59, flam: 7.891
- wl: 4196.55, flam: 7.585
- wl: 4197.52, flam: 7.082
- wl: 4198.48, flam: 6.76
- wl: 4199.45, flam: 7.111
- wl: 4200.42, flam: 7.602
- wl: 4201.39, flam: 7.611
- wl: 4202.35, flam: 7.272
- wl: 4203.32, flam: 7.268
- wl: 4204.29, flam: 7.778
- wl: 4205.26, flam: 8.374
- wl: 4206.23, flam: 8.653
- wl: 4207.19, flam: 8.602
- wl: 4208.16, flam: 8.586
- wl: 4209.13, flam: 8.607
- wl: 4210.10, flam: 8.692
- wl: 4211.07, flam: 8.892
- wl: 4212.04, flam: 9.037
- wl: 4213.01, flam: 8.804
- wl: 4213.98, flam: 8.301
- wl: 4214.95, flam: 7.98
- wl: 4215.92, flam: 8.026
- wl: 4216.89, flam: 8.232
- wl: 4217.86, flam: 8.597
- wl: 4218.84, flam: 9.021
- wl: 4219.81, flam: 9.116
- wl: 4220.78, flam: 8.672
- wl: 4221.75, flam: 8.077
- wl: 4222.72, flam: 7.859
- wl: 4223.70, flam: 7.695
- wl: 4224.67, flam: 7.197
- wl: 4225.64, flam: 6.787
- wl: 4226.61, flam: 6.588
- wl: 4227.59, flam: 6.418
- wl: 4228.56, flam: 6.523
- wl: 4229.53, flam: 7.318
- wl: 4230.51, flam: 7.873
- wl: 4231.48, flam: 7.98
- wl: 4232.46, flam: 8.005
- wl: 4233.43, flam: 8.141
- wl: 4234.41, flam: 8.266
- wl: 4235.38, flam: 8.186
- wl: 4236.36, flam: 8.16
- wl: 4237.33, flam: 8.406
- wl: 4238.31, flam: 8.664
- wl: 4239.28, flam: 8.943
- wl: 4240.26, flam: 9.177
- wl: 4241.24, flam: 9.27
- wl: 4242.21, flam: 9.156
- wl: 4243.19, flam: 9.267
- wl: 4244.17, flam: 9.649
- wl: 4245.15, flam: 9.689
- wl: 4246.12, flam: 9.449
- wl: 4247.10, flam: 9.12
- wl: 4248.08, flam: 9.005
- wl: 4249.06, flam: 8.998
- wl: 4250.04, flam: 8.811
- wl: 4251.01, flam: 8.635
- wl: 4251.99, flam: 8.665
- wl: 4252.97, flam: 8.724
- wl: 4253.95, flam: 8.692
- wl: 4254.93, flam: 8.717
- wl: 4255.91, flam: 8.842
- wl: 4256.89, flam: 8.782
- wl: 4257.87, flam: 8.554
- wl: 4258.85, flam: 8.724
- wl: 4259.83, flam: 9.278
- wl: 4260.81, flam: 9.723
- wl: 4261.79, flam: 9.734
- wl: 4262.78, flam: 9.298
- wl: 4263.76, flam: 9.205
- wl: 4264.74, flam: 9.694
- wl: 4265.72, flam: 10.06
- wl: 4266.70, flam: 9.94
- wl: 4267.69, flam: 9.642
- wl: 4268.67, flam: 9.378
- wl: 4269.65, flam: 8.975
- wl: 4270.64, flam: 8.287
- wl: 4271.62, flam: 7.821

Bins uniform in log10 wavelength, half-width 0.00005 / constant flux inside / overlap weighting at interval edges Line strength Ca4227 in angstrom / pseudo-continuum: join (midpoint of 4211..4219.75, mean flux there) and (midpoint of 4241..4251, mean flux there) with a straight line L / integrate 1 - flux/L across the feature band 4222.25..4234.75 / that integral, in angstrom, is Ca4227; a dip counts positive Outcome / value 2.0 angstrom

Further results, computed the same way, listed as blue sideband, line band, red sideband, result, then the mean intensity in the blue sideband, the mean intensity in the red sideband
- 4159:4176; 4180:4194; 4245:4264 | 0.1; 7.58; 9.02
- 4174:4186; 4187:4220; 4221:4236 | -2.5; 7.53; 7.55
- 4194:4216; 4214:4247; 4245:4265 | 1.1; 8.03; 9.05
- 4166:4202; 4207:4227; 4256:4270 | 0.2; 7.61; 9.35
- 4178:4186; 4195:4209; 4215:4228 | 0.0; 7.59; 7.88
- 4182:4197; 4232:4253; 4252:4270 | 0.1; 7.91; 9.21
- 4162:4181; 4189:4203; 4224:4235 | -0.4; 7.5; 7.39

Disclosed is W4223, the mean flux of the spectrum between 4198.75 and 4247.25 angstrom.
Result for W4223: 8.24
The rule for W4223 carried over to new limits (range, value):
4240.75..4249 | 9.31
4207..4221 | 8.61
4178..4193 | 7.81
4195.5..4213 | 7.99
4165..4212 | 7.76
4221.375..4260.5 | 8.42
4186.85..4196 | 8.05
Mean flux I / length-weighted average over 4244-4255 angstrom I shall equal 9.01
